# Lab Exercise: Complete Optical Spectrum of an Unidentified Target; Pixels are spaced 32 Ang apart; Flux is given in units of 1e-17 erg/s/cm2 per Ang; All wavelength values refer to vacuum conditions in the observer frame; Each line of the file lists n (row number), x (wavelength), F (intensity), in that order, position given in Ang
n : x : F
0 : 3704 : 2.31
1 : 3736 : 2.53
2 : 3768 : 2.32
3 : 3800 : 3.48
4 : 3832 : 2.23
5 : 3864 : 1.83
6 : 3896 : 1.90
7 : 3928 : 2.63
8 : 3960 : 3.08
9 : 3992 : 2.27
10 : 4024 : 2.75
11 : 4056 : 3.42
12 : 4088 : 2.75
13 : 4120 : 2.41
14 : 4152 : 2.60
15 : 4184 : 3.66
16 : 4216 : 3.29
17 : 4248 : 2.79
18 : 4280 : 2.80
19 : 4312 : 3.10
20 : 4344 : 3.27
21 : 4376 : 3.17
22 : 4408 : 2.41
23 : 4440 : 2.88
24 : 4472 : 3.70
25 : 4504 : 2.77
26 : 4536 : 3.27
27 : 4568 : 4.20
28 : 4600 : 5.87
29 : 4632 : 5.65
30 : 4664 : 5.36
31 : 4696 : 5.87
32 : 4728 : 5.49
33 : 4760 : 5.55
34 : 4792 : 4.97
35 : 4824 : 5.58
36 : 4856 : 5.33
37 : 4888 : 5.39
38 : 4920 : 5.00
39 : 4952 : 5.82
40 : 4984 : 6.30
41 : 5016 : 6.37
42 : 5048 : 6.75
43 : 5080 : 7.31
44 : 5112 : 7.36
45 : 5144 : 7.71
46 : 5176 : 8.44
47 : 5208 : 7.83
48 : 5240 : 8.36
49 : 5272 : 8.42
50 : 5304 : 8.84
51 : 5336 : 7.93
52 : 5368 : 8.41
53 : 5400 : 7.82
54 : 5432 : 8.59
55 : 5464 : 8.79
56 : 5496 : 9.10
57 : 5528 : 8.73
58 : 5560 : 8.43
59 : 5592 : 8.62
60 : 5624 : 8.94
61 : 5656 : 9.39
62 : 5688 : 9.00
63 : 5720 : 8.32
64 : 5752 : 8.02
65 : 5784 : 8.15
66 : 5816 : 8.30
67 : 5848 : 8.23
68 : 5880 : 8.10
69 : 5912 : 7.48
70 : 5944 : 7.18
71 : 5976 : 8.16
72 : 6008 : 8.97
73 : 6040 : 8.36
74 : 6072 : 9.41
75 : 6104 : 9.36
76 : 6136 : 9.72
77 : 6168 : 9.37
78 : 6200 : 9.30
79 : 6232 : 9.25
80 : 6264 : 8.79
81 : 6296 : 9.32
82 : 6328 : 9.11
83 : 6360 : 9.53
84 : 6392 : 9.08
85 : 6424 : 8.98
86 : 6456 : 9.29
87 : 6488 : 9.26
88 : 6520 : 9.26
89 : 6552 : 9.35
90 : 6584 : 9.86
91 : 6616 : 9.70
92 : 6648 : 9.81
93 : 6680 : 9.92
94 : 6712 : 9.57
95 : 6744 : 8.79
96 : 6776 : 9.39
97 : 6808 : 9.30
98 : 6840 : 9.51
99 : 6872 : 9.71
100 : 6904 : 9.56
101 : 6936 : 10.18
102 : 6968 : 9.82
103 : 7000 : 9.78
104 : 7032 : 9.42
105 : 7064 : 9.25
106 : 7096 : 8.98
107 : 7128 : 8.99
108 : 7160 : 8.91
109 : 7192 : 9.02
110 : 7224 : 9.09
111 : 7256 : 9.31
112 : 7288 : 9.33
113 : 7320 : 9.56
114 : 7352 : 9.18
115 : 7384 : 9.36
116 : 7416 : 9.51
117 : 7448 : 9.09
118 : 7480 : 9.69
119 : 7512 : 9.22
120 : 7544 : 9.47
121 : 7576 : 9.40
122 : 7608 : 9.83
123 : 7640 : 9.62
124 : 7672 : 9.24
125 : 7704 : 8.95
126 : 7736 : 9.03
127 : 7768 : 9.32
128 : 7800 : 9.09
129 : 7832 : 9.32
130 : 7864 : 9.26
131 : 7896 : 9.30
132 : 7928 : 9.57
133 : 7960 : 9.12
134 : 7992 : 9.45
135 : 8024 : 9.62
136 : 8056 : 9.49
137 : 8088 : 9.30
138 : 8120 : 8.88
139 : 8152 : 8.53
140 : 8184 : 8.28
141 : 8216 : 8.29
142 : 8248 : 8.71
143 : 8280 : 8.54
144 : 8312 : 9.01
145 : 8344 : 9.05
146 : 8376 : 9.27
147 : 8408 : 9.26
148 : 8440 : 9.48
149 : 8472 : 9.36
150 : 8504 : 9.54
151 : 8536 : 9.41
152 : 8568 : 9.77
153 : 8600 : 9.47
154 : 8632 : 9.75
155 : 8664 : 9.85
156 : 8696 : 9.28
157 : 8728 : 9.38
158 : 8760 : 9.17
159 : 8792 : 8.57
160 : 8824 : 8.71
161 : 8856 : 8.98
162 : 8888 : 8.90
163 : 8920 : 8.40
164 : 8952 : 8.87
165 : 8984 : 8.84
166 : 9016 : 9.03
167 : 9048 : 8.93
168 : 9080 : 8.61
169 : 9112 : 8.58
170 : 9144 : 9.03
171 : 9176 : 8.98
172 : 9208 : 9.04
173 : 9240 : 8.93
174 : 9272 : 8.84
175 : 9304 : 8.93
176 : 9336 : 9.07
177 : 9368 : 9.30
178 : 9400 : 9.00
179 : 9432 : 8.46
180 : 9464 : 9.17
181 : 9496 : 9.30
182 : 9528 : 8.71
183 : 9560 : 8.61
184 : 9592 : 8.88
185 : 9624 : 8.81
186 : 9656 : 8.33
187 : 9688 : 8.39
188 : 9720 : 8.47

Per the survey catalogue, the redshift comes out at 0.15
